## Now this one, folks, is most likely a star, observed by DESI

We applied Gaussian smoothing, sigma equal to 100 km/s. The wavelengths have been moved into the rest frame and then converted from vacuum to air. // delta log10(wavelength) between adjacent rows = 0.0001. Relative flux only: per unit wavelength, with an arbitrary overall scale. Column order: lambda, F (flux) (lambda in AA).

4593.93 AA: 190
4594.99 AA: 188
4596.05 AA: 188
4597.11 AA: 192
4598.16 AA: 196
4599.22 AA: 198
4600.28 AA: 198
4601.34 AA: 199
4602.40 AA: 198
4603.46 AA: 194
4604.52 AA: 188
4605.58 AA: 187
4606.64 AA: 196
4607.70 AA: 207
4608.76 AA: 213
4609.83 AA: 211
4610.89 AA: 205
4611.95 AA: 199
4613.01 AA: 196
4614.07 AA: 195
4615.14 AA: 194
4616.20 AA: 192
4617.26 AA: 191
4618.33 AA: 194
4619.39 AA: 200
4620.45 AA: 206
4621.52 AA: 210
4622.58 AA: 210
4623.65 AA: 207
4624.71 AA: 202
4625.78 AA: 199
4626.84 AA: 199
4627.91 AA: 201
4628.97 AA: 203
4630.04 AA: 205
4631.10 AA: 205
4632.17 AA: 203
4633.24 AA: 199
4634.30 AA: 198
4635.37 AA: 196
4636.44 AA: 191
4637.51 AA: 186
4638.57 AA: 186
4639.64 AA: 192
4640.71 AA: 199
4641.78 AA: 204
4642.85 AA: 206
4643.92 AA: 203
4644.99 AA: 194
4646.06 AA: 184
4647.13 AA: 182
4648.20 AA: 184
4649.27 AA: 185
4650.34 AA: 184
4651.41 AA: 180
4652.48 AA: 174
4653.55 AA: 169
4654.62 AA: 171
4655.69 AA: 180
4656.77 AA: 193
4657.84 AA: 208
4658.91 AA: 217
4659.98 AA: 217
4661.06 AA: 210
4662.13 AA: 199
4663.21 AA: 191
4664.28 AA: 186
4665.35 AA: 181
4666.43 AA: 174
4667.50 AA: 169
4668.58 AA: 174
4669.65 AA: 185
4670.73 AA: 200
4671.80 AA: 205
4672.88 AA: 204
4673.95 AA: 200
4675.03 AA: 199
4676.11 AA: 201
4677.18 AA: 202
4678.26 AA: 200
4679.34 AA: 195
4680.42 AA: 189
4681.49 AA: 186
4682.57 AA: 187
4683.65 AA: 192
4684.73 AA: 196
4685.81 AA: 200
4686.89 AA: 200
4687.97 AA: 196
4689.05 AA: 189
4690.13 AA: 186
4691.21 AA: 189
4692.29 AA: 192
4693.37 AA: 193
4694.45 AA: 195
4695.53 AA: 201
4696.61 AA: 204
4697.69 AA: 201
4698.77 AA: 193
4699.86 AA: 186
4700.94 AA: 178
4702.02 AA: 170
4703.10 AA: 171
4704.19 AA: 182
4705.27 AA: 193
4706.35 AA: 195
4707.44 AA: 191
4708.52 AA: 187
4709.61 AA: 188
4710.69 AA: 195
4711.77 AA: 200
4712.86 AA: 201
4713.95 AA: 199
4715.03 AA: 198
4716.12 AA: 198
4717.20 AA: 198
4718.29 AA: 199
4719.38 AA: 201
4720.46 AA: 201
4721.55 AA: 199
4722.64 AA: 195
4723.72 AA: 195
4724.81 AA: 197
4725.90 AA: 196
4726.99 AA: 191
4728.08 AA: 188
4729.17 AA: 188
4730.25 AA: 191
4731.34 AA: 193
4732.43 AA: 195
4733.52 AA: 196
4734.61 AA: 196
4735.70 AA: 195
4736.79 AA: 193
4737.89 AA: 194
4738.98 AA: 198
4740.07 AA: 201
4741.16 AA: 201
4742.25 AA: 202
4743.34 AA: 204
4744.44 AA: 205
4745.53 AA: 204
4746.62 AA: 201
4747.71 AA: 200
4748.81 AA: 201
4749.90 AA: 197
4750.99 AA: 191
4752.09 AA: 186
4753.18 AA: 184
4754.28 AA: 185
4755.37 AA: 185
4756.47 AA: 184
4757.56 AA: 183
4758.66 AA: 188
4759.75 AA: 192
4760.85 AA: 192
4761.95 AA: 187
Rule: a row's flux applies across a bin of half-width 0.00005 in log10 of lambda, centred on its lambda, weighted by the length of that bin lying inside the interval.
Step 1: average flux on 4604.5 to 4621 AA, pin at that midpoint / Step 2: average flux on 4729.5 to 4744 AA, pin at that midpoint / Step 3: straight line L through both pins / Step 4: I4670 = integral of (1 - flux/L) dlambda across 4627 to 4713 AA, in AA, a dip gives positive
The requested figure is 2.3 AA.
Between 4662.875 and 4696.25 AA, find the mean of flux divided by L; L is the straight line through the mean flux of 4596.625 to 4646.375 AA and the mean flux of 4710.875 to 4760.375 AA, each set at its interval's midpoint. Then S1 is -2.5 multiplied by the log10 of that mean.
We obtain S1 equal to 0.03 mag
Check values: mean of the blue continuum 199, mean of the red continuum 195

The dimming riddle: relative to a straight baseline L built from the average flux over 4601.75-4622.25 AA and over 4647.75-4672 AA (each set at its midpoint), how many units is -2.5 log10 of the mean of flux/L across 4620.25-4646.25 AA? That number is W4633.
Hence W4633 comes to -0.03 mag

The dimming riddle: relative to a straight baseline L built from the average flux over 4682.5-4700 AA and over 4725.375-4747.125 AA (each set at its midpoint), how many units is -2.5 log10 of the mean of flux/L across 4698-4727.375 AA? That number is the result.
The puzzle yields 0.02 mag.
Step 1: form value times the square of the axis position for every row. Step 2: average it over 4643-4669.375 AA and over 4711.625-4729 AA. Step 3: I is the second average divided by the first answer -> 1.08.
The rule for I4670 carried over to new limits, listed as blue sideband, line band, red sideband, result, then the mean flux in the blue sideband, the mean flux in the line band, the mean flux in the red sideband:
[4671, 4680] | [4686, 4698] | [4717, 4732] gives 0.22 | 201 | 195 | 195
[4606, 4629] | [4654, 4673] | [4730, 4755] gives 0.70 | 201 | 192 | 196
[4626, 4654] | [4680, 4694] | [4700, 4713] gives -0.23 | 193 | 192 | 187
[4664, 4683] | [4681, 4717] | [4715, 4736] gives 0.24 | 191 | 192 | 195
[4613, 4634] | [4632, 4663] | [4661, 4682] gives 0.57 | 201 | 193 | 192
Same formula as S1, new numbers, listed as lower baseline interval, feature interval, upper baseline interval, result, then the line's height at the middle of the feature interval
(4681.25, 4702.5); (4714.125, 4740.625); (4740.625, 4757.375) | -0.01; 194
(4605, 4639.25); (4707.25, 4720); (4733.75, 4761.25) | 0.00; 196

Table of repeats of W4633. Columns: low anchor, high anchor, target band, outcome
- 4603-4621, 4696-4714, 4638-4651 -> 0.02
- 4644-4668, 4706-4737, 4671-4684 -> -0.04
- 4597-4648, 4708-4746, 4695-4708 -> 0.05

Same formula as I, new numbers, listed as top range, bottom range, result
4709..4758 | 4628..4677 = 1.05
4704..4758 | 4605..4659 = 1.04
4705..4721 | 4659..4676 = 1.03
